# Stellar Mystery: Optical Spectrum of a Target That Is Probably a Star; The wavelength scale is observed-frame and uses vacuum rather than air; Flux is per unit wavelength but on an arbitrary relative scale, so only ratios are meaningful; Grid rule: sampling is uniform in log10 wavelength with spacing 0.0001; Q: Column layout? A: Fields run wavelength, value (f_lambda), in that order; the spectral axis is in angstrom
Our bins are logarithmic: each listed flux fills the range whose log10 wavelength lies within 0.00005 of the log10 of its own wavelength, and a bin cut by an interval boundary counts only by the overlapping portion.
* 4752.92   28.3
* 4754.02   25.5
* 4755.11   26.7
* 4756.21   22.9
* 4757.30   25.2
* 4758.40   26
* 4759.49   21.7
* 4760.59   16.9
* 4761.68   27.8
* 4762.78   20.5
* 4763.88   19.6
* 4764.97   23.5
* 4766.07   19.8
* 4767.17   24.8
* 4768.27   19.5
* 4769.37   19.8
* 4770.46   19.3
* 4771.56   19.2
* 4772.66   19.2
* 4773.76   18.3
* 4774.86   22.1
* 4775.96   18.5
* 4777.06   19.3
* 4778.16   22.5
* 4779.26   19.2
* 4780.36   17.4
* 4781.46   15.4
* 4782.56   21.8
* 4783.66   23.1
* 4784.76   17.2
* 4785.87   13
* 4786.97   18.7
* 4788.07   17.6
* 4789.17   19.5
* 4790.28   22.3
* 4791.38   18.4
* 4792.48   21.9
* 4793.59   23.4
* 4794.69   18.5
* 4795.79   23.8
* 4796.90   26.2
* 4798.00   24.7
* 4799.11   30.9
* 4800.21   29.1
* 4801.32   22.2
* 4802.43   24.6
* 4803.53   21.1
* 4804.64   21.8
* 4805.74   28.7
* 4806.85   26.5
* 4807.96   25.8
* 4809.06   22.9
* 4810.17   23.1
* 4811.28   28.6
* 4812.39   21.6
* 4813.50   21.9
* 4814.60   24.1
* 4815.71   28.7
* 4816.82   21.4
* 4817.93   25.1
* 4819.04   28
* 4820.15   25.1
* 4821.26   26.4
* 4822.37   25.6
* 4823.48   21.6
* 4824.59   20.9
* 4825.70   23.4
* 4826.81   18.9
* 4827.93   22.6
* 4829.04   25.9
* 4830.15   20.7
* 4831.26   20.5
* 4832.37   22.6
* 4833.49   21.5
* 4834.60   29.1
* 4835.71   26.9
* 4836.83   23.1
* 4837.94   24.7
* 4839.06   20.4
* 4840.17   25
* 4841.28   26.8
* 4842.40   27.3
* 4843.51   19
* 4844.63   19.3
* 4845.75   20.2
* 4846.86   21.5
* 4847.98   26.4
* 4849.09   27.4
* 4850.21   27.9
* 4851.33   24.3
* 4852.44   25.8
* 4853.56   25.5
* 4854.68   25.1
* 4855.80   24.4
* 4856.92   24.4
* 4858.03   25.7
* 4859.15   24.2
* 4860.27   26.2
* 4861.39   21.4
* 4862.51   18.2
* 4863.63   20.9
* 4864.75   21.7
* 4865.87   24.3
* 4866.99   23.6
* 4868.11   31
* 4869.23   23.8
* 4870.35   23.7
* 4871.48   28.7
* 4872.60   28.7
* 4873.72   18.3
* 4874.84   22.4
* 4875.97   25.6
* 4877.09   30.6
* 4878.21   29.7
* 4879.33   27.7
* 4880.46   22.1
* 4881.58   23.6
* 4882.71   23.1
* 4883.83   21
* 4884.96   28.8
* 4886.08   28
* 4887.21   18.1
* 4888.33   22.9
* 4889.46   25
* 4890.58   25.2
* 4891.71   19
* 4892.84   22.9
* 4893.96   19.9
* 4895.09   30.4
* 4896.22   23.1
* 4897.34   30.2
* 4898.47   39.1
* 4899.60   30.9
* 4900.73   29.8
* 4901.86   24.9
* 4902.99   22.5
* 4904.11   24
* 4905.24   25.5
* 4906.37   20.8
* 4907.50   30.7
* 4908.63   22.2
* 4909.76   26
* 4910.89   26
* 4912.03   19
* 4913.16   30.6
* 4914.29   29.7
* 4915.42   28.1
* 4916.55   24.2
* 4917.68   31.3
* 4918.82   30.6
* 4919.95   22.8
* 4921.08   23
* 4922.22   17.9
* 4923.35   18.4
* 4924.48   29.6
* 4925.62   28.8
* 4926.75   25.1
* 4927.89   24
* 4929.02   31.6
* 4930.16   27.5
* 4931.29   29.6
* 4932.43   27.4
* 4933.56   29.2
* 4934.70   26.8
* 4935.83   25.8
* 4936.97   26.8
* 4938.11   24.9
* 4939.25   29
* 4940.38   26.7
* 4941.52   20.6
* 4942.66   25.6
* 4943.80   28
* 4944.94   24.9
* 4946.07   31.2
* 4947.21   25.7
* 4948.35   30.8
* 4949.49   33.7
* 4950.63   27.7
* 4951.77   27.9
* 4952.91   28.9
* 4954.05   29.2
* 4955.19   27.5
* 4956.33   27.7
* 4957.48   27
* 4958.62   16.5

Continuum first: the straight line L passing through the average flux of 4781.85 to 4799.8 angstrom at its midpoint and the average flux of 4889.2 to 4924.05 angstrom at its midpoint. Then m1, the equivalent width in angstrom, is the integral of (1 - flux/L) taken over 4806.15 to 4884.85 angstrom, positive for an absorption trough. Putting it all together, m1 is -3.0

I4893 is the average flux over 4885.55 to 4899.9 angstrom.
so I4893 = 25.6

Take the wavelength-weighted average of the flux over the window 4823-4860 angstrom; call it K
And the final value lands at 23.8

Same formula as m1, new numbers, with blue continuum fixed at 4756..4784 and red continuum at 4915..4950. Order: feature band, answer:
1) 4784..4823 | -2.3 angstrom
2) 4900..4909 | 0.2 angstrom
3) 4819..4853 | -0.8 angstrom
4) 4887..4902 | -0.4 angstrom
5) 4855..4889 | 0.2 angstrom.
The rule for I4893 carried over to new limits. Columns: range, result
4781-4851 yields 23.2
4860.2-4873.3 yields 24.2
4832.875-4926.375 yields 25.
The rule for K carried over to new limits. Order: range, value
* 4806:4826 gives 24.6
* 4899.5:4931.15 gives 25.9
